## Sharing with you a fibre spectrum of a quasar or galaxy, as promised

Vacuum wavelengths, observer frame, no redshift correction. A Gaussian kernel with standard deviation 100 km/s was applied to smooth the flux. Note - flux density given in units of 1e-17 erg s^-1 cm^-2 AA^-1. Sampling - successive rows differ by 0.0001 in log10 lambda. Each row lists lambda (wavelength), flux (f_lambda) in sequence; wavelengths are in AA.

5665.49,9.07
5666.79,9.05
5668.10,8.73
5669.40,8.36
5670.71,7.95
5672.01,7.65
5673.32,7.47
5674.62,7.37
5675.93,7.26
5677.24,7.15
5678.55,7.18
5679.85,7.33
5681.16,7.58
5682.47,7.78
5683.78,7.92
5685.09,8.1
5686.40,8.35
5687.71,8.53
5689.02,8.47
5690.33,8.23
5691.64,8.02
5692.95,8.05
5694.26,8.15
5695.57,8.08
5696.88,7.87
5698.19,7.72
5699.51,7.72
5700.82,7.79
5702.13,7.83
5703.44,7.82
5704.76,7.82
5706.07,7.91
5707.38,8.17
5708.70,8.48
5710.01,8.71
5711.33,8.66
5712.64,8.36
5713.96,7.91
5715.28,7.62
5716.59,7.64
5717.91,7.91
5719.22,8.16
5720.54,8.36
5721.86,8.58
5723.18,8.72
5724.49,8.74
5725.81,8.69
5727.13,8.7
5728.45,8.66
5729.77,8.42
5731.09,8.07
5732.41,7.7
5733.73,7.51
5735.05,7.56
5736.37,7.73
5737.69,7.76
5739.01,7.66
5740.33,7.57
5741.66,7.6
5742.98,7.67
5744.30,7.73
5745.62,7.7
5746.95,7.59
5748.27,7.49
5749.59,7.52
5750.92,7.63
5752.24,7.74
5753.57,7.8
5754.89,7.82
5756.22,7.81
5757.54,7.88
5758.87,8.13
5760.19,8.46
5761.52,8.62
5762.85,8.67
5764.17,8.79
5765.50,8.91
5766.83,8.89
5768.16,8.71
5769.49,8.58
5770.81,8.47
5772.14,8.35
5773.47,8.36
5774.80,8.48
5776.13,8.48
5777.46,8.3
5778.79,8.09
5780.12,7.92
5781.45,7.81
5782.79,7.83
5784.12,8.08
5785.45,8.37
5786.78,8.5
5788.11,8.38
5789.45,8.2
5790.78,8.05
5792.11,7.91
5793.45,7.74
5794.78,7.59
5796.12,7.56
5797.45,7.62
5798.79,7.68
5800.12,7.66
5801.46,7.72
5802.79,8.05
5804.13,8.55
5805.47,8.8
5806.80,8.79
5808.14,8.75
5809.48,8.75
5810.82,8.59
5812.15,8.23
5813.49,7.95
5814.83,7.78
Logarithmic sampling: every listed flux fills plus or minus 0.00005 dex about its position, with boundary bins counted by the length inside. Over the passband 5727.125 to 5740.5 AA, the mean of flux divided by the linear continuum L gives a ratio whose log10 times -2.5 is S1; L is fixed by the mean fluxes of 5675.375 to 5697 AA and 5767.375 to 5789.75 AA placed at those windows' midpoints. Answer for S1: 0.024 mag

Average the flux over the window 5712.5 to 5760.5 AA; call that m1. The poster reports 7.95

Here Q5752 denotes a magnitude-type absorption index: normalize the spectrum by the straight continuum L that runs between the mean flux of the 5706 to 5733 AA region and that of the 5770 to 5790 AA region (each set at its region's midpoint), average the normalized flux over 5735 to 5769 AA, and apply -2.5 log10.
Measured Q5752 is 0.04 mag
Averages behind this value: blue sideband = 8.3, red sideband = 8.24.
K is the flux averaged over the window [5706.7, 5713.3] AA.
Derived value 8.47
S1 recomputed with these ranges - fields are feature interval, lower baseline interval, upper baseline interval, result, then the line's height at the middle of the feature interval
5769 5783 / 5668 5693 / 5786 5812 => -0.02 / 8.1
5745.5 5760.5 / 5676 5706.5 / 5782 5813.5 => 0.03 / 8.03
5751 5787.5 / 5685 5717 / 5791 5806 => -0.04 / 7.95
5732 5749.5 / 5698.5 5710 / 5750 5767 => 0.07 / 8.14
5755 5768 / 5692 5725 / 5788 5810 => -0.04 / 8.1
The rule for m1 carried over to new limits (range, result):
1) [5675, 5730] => 8.07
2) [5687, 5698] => 8.16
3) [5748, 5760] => 7.8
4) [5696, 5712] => 8.05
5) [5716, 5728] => 8.4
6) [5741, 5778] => 8.15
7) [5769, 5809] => 8.16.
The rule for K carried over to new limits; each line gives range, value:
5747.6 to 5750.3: 7.51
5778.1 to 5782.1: 7.95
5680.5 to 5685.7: 7.83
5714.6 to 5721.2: 7.94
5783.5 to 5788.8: 8.33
